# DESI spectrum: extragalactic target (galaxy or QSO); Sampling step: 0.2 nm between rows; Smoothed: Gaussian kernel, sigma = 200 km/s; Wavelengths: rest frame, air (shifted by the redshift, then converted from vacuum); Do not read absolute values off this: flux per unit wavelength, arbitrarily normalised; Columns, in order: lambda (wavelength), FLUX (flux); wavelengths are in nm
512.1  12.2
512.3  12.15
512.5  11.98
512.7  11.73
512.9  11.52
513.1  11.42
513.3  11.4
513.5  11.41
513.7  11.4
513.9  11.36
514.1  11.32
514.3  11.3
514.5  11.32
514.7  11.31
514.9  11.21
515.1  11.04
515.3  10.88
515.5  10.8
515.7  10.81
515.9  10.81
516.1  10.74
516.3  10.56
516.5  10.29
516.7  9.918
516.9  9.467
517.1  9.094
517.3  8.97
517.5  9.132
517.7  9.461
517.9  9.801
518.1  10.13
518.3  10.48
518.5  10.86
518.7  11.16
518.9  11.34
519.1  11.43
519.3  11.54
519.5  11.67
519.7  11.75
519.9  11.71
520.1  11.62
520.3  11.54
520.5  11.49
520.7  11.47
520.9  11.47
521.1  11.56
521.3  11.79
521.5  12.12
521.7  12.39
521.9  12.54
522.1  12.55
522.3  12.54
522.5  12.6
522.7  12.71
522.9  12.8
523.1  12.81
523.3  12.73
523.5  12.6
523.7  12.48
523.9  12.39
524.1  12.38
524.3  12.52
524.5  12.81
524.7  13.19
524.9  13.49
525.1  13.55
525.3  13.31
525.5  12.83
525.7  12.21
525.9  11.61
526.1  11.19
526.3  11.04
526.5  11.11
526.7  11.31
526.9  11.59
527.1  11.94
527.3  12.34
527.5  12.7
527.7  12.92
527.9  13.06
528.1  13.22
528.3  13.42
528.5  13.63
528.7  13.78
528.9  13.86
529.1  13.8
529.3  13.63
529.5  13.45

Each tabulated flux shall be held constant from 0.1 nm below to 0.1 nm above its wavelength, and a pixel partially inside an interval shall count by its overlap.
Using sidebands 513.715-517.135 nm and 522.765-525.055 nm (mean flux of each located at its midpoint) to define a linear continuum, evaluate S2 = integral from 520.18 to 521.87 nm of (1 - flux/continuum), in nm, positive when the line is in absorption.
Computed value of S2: 0.046 nm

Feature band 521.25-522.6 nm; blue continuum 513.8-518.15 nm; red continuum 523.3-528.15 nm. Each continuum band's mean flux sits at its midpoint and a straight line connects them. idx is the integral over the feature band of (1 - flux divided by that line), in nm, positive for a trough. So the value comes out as -0.09 nm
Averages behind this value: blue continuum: 10.4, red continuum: 12.4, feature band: 12.4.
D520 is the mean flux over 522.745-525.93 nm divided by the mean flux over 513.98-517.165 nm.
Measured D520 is 1.19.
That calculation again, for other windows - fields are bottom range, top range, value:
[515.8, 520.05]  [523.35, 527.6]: 1.17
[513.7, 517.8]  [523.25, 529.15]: 1.20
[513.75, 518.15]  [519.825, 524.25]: 1.17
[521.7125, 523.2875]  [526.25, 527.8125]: 0.94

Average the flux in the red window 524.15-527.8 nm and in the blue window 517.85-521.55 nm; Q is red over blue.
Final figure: 1.09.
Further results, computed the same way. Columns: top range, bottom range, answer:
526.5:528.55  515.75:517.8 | 1.27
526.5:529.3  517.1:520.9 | 1.19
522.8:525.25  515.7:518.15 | 1.30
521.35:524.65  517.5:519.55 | 1.18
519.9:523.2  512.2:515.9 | 1.07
